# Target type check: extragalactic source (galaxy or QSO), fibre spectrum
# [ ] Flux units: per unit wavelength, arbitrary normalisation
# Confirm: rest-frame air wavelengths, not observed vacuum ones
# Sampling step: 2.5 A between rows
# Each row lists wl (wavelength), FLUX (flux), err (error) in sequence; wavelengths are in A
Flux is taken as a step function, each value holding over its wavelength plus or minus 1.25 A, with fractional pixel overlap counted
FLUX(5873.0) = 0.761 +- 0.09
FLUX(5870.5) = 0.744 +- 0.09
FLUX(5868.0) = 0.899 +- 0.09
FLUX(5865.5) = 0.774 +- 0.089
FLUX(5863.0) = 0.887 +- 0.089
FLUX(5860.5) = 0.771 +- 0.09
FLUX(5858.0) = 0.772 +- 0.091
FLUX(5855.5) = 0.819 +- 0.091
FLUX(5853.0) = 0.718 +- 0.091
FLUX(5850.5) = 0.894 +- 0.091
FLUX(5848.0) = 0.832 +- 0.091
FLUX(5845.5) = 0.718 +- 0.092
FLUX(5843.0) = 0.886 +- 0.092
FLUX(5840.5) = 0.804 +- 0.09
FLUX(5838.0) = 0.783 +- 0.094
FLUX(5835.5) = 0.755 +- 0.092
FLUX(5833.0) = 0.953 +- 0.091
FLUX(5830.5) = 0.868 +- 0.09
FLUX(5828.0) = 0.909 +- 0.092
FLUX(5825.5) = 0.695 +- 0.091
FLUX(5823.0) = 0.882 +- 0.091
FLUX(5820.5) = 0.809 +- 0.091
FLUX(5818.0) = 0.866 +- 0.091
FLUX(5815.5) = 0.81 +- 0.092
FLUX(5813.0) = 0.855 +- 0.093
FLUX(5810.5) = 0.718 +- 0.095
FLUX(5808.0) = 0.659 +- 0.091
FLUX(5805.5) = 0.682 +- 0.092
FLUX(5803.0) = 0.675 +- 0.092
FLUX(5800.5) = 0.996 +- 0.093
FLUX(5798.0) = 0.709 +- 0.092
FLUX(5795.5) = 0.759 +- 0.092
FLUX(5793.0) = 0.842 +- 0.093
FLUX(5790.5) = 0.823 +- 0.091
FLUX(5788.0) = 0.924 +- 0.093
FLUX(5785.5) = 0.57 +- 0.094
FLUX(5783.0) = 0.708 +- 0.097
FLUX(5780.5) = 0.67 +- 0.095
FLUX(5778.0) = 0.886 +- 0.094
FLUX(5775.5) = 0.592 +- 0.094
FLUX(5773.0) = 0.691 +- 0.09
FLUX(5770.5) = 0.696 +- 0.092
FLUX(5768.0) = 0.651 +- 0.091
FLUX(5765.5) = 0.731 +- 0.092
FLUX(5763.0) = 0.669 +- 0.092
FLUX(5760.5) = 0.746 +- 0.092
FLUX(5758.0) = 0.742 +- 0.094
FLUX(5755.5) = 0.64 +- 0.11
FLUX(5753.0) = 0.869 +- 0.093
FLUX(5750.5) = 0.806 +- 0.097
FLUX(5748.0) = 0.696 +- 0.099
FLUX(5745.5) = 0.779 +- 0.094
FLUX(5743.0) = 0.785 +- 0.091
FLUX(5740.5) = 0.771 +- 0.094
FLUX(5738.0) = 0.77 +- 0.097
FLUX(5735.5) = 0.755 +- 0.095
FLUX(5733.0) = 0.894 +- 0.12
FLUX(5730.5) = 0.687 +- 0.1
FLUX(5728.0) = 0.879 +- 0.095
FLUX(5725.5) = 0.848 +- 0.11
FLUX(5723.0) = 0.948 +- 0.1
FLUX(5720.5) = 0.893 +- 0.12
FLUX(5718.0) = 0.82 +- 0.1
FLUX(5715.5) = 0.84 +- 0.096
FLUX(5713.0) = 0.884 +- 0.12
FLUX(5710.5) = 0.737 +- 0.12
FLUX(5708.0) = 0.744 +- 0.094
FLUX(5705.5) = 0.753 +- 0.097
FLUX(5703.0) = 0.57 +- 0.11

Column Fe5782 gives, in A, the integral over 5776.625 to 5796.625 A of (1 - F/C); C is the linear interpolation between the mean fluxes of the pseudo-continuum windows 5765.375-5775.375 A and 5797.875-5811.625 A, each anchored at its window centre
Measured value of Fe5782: -1.8 A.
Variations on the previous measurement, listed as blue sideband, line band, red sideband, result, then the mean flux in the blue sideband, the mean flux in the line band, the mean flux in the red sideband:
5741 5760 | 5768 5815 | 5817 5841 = 3.1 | 0.759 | 0.746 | 0.833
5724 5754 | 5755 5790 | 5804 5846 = 3.8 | 0.796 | 0.712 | 0.804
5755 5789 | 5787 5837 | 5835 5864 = -3.4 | 0.708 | 0.809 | 0.804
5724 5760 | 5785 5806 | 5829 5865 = 0.4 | 0.781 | 0.786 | 0.818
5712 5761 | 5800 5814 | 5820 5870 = 1.1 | 0.803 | 0.75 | 0.82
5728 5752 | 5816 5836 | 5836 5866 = -1.1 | 0.778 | 0.844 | 0.804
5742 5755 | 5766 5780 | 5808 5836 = 1.6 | 0.779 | 0.703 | 0.823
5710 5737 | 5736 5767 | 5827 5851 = 3.2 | 0.837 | 0.75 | 0.838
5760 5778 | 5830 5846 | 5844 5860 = -1.1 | 0.694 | 0.827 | 0.793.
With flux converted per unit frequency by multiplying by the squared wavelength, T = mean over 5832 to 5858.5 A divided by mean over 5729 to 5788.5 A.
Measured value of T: 1.14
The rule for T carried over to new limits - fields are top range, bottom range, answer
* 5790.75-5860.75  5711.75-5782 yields 1.07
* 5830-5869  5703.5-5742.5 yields 1.06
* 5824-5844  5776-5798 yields 1.11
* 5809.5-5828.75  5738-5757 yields 1.10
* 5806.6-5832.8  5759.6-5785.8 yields 1.19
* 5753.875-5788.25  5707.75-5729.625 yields 0.85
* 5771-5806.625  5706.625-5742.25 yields 0.94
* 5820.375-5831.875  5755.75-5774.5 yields 1.22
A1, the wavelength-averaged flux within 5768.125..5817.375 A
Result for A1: 0.75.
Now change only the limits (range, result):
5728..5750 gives 0.775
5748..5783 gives 0.721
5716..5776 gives 0.768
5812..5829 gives 0.831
